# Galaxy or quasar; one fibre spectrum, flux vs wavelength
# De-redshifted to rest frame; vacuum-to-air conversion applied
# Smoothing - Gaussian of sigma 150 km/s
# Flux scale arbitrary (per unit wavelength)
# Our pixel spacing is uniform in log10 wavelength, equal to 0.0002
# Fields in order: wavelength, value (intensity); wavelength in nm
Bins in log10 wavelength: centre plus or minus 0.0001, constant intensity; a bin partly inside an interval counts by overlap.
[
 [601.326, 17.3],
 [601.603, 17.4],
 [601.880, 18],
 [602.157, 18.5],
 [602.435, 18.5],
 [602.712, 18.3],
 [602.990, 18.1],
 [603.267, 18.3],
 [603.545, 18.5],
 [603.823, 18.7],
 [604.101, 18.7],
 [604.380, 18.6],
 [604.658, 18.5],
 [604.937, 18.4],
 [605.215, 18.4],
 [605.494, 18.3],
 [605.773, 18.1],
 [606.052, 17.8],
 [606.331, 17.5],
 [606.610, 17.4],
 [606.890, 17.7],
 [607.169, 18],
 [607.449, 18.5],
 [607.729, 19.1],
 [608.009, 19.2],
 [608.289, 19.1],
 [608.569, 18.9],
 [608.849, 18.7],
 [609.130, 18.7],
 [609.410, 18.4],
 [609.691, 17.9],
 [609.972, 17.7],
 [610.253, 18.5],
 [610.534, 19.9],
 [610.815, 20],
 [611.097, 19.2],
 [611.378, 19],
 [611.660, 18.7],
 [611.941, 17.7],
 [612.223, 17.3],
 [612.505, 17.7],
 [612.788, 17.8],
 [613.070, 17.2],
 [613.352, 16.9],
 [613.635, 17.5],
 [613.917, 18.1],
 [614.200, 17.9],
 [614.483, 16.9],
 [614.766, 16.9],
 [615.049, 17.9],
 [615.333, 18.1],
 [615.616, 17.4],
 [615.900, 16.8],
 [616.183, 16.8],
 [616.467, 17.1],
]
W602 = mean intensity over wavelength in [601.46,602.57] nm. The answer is 18.1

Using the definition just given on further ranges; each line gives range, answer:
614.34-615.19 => 17.2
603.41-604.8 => 18.6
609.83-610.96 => 19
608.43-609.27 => 18.8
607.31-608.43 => 19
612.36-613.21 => 17.6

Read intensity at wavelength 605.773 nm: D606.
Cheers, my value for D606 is 18.1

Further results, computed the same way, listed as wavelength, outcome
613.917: 18.1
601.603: 17.4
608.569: 18.9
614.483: 16.9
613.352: 16.9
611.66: 18.7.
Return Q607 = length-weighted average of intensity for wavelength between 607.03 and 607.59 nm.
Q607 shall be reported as 18.2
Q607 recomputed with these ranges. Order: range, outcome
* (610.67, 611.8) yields 19.2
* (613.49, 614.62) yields 17.6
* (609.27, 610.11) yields 18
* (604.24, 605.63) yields 18.4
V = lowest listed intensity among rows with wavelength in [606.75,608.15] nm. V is 17.7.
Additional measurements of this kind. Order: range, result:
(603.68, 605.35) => 18.4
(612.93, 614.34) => 16.9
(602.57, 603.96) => 18.1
